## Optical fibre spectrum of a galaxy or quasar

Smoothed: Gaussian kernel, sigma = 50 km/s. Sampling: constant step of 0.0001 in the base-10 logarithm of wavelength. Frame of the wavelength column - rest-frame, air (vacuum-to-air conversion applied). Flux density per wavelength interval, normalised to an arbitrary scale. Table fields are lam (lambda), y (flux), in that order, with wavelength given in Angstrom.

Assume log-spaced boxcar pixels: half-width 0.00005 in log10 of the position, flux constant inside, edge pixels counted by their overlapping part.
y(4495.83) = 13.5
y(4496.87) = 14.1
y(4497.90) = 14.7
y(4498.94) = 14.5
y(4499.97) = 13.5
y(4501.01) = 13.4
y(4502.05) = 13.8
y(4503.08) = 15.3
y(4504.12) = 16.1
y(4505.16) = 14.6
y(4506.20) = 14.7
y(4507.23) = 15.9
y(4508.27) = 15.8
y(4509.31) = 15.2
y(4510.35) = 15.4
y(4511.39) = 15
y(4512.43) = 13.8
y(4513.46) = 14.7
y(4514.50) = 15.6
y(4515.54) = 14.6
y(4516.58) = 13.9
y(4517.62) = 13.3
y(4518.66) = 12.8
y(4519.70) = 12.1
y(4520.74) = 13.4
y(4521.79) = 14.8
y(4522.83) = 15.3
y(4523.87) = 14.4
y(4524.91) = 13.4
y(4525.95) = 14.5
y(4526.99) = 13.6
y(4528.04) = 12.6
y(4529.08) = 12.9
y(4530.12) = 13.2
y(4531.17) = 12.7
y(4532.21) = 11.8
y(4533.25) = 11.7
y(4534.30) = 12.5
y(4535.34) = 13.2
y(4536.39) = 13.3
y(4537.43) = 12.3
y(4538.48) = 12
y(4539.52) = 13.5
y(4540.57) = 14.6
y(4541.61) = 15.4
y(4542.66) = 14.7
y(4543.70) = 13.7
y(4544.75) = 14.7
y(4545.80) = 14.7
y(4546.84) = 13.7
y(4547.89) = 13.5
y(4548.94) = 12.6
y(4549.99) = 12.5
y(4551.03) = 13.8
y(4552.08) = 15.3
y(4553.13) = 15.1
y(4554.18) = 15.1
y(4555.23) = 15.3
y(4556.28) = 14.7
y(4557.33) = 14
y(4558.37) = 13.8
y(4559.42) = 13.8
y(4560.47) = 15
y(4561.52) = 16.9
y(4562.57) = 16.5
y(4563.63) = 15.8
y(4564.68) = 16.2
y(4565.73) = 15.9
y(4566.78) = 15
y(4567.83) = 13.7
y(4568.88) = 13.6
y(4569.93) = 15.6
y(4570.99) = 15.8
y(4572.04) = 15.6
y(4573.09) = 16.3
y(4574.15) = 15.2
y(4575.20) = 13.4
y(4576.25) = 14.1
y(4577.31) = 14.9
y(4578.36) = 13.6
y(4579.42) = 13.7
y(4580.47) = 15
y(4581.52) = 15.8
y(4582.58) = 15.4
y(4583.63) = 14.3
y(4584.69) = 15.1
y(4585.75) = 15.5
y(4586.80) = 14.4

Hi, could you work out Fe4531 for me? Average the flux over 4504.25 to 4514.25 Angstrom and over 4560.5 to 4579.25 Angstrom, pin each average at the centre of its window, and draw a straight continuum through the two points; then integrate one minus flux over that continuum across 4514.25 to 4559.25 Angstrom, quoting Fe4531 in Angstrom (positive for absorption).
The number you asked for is 4.1 Angstrom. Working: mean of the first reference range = 15.1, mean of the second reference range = 15.1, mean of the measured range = 13.7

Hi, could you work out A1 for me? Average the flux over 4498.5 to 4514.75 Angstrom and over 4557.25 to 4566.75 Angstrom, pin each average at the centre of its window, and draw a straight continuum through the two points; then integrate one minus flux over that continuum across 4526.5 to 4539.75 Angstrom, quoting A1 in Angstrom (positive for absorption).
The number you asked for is 2.1 Angstrom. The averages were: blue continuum 14.8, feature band 12.7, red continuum 15.4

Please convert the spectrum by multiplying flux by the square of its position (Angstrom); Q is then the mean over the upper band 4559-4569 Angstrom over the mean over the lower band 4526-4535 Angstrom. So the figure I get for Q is 1.22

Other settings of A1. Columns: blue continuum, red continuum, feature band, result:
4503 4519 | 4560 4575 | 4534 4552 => 1.8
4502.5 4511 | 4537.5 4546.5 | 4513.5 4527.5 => 0.8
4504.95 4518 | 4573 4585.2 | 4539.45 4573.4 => 0.0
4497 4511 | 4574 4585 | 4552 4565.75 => -0.5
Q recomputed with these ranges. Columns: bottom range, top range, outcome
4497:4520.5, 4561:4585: 1.07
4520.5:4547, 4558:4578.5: 1.13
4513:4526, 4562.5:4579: 1.09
